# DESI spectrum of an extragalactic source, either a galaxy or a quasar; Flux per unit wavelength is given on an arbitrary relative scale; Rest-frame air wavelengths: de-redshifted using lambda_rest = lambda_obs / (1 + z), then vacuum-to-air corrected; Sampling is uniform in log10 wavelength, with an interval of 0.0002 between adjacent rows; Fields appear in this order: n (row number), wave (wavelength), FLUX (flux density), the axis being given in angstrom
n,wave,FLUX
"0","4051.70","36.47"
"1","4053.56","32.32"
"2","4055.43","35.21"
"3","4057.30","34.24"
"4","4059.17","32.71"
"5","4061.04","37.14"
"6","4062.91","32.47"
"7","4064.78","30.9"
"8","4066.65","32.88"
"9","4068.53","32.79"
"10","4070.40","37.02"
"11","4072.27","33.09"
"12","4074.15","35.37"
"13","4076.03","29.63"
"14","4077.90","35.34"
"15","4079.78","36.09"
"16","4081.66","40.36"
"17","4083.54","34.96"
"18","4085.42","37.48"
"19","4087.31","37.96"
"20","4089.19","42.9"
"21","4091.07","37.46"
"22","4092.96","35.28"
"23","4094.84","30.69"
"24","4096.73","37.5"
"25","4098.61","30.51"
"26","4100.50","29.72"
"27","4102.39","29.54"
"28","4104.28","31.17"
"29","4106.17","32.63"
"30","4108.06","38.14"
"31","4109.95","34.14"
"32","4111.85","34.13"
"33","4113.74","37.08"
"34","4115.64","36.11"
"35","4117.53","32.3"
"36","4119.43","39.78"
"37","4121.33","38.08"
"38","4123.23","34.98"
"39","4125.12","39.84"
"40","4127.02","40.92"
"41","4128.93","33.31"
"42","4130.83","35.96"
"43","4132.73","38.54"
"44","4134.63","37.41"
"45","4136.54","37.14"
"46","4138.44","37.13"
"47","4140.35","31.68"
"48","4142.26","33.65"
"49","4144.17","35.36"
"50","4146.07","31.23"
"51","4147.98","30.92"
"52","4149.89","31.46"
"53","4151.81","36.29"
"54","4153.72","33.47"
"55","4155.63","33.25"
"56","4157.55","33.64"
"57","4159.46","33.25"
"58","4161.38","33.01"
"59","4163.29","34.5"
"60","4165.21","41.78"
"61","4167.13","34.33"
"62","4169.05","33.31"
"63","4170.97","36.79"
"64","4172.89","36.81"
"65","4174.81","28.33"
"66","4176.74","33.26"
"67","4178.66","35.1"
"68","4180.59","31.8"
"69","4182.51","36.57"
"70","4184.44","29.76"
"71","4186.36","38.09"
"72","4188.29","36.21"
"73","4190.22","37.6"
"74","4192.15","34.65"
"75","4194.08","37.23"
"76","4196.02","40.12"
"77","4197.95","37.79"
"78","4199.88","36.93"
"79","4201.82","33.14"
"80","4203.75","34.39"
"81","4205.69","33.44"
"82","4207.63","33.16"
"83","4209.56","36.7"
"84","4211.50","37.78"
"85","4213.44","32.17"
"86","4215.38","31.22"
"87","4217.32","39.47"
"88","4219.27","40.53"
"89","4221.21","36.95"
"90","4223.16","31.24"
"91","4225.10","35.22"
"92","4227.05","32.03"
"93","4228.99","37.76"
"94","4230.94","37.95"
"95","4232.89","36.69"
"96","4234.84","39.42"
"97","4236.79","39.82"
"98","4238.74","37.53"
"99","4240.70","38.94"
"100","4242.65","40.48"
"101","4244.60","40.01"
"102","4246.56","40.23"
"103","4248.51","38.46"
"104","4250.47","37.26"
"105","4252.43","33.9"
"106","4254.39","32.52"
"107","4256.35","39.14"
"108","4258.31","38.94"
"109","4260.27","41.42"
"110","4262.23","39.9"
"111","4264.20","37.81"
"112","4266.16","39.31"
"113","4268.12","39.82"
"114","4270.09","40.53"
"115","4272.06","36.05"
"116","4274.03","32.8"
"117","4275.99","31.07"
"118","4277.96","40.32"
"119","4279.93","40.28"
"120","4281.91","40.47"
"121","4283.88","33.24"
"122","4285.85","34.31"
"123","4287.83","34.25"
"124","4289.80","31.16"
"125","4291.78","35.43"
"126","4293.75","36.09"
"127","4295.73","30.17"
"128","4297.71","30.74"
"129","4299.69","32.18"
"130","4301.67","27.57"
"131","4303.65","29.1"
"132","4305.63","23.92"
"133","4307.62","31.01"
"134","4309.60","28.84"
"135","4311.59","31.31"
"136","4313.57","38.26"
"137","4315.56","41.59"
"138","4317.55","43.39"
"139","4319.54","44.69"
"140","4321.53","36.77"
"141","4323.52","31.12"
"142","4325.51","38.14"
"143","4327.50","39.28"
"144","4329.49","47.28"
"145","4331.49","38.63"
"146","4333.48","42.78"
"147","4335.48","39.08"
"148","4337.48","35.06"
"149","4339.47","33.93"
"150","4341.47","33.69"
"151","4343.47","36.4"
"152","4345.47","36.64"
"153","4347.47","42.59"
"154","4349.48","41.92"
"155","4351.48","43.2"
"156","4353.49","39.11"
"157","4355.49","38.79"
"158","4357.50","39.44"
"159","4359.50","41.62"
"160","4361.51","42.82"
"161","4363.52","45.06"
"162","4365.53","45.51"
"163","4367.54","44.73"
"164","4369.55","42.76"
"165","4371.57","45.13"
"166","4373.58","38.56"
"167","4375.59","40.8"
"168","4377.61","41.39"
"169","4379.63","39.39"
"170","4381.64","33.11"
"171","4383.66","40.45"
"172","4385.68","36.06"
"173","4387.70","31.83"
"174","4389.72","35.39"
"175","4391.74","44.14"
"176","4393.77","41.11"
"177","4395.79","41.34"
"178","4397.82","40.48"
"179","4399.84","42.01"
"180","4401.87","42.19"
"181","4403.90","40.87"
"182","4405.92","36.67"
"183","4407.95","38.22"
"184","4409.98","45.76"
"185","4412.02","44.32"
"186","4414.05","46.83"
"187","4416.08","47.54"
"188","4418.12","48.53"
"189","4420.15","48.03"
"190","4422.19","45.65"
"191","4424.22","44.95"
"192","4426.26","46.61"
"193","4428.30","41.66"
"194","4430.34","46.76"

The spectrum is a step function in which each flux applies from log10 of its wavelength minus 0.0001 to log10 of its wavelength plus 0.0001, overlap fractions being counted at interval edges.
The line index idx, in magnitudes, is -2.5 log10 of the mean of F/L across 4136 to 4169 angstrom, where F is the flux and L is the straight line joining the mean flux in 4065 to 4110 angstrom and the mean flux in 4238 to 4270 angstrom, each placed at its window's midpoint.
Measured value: 0.06 mag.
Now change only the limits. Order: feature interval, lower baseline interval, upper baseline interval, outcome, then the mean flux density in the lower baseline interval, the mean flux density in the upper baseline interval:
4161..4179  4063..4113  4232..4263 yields 0.053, 34.5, 38.4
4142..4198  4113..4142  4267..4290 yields 0.059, 36.6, 36.4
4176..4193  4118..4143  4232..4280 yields 0.075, 36.7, 38.1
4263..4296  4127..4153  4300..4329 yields -0.043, 34.8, 34.8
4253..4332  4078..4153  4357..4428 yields 0.105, 35.4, 42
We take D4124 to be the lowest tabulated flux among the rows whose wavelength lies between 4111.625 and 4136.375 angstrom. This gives 32.3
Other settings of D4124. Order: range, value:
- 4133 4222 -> 28.33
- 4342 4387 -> 33.11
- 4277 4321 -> 23.92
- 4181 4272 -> 29.76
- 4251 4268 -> 32.52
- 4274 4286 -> 31.07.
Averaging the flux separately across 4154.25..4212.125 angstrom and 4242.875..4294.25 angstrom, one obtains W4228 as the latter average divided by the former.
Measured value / 1.1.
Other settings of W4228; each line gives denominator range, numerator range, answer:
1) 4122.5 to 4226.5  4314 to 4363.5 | 1.13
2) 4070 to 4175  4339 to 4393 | 1.14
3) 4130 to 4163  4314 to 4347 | 1.13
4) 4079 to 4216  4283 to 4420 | 1.10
